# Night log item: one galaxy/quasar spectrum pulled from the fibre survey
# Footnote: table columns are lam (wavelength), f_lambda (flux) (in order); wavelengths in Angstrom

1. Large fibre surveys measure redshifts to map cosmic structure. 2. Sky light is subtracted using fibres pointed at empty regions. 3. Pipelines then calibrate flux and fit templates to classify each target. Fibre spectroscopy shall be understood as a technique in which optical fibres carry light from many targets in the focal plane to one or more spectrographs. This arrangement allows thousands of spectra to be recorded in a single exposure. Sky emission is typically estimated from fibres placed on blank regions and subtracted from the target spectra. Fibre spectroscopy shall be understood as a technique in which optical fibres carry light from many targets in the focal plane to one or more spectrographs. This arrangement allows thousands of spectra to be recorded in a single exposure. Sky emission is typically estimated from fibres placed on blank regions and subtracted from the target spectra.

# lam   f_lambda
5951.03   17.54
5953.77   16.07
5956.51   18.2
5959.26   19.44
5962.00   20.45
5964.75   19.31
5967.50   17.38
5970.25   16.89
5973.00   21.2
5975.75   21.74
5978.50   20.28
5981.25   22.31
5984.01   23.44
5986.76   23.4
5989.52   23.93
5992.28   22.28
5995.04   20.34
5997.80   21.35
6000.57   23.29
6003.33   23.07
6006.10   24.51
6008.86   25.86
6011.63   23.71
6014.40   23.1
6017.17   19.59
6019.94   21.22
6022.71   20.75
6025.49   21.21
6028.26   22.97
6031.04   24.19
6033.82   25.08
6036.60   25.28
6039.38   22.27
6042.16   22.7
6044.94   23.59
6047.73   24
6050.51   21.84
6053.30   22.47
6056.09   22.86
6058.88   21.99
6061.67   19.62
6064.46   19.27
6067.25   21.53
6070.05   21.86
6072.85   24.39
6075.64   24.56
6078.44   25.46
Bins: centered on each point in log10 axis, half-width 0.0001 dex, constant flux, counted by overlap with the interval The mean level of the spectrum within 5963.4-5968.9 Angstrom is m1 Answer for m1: 18.3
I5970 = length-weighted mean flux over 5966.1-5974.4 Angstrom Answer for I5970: 18.5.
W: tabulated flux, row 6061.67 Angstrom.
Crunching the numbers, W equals 19.62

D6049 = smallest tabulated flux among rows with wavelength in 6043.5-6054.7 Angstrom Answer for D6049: 21.84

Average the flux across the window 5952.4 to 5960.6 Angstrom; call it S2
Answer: 17.9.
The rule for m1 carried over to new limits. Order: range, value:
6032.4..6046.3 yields 23.8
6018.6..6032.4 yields 22.1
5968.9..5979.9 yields 20.1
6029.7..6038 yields 24.8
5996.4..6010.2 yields 23.6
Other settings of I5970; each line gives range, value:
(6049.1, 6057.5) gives 22.4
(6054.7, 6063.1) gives 21.5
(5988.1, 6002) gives 22.2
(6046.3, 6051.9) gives 22.9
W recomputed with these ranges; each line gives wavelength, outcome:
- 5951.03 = 17.54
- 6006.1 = 24.51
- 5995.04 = 20.34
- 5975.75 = 21.74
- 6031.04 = 24.19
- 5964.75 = 19.31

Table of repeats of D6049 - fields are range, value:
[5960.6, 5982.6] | 16.89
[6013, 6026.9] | 19.59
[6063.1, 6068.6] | 19.27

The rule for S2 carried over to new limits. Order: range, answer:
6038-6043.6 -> 22.5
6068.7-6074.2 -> 23.1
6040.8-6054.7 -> 22.9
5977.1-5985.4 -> 22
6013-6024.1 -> 21.2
